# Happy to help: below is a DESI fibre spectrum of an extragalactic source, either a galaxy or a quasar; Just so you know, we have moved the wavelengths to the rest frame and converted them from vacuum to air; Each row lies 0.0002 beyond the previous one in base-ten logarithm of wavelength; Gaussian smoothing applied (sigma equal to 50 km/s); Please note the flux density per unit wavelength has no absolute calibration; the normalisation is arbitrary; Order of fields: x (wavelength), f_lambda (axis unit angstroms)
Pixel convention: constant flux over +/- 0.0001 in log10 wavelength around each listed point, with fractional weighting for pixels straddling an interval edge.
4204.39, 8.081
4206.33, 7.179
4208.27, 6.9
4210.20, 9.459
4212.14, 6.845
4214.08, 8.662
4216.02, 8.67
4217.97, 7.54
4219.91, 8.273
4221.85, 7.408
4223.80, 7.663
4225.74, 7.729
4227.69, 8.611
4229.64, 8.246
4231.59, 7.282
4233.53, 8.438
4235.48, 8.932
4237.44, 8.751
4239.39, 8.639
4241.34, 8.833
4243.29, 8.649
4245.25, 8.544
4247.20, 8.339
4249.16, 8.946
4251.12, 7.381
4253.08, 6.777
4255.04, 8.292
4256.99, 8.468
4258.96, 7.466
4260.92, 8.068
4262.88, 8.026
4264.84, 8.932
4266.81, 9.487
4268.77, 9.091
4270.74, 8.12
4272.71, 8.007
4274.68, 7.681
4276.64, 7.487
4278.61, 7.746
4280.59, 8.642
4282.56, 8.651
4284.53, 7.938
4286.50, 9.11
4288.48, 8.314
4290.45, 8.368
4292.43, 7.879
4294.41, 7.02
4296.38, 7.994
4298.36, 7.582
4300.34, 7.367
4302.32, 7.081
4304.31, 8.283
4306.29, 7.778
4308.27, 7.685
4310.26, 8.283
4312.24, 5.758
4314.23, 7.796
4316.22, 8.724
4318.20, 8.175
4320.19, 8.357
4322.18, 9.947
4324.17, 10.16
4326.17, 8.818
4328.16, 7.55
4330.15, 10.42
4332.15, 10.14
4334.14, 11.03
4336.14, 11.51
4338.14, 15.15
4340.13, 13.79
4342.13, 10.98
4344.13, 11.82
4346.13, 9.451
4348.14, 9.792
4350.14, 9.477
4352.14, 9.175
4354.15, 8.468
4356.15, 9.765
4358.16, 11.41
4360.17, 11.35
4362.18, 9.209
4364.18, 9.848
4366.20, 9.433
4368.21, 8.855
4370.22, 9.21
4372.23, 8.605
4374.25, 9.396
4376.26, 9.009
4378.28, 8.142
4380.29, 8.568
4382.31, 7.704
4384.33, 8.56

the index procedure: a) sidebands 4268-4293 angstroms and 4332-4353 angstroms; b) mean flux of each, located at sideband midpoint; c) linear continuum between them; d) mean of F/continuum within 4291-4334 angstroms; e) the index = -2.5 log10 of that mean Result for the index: 0.18 mag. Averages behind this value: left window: 8.23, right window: 11.2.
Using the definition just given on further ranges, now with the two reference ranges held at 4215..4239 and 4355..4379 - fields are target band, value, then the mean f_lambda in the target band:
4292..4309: 0.16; 7.62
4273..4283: 0.08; 8.01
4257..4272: 0.01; 8.44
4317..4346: -0.15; 10.5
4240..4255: 0.02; 8.22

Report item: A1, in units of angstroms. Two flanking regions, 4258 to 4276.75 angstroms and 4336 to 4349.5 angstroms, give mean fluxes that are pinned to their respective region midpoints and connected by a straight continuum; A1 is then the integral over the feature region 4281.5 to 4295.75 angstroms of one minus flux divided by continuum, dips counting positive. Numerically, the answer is 1.6 angstroms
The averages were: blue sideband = 8.28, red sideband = 11.7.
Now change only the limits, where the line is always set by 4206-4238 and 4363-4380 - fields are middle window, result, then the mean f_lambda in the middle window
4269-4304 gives 2.1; 7.97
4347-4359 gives -1.0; 9.65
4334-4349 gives -4.9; 11.7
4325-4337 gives -1.5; 9.89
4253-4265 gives 0.4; 8.04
